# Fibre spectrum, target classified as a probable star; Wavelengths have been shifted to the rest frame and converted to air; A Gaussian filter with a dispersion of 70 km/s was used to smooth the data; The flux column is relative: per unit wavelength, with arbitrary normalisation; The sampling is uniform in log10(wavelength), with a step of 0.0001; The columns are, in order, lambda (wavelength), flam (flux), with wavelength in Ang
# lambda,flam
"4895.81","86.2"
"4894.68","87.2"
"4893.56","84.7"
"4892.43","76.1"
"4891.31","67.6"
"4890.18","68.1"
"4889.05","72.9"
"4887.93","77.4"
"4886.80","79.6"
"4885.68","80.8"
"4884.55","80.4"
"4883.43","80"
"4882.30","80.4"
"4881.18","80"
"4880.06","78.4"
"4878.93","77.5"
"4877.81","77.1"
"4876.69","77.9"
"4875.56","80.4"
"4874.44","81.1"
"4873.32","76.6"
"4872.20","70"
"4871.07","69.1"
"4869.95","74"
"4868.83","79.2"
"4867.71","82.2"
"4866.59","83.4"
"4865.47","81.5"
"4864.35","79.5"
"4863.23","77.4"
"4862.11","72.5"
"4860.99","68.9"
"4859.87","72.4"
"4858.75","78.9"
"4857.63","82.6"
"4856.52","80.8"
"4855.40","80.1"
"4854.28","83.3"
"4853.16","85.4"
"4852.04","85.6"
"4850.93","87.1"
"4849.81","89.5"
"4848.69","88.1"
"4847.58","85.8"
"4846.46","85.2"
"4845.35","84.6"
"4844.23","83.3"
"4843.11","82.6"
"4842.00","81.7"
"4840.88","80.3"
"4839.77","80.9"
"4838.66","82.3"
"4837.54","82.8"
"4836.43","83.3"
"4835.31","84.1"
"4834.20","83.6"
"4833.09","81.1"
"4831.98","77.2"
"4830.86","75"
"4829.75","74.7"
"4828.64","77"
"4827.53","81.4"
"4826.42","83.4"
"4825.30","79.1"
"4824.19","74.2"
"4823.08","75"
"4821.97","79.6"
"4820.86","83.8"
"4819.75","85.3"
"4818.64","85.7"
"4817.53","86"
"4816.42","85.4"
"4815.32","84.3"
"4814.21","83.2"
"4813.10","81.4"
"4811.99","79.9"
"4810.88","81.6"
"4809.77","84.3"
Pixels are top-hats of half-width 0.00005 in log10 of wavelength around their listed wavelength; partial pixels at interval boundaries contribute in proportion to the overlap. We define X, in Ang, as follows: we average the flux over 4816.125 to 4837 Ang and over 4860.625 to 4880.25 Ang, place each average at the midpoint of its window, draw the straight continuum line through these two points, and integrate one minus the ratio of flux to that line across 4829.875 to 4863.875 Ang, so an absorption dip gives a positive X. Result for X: -1.04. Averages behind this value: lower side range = 80.7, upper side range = 77.1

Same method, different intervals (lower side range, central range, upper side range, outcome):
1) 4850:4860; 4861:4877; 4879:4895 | 0.66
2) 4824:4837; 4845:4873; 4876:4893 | -0.70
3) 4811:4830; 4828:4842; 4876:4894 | 0.02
